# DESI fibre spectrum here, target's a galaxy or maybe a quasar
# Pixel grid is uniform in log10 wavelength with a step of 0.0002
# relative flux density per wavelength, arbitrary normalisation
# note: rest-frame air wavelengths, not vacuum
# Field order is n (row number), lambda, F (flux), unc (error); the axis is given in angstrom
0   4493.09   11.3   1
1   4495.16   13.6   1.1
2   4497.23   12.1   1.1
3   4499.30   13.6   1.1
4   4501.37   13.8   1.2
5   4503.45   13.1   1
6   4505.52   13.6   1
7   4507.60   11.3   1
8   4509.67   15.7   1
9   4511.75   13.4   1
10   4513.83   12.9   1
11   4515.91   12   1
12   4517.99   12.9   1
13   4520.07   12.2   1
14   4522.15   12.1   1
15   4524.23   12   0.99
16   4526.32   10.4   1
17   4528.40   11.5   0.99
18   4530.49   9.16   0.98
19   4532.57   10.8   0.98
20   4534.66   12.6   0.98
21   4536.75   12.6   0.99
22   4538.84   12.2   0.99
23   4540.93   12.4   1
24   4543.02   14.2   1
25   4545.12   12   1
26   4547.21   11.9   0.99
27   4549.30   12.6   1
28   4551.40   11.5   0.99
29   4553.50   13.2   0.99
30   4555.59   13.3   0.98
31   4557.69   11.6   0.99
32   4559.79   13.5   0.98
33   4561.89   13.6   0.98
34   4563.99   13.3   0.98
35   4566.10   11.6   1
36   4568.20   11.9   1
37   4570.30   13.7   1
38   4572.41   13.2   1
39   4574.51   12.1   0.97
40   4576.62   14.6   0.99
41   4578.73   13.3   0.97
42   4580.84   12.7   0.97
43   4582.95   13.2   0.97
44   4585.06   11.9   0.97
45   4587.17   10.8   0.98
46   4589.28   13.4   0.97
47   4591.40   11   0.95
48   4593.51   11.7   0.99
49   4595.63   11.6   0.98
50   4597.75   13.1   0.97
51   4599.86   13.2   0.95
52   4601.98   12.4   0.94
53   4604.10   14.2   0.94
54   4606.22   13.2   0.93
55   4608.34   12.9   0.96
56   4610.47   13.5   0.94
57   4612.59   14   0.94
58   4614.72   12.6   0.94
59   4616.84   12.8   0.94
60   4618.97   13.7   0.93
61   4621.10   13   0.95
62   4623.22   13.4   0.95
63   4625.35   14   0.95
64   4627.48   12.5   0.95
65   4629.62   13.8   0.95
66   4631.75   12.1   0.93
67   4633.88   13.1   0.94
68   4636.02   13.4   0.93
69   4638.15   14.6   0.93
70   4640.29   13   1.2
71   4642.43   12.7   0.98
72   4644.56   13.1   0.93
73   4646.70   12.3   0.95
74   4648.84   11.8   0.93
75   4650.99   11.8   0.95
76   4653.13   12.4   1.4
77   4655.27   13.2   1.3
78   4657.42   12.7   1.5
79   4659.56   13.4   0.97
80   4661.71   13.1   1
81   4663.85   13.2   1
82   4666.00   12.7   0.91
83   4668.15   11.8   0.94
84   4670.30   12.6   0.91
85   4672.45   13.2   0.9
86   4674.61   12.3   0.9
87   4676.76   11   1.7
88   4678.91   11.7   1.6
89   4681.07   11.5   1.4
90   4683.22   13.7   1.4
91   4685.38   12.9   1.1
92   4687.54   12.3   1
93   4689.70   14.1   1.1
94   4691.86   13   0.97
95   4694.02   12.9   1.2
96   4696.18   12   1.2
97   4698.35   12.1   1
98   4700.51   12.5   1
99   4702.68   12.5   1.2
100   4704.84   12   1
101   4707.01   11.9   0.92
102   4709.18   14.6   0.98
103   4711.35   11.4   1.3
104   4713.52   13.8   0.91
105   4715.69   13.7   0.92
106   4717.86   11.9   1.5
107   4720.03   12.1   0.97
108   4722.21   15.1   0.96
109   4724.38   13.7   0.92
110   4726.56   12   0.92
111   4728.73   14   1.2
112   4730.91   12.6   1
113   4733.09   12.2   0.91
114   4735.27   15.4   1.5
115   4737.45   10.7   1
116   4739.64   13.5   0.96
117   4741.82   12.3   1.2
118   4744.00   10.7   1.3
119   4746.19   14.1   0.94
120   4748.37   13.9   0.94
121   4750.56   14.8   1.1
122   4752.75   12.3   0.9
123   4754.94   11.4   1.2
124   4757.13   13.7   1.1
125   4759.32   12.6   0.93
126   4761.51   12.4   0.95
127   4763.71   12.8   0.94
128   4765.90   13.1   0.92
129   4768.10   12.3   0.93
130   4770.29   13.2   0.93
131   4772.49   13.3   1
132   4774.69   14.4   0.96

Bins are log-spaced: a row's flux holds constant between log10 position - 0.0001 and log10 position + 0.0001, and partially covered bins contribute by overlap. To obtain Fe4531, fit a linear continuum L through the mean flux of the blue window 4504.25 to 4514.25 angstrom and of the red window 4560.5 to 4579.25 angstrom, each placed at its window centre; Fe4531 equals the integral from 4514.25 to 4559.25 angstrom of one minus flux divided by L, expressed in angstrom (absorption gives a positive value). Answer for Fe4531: 3.9 angstrom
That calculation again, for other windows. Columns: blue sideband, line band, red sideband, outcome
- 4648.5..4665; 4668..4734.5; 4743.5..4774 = 0.67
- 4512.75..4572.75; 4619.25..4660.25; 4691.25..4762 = -1.26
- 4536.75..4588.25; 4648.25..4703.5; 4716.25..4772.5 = 1.17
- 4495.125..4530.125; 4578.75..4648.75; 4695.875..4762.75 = -0.93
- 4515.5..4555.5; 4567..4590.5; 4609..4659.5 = -0.58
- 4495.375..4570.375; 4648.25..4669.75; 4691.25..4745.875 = 0.09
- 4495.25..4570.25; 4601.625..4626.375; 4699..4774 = -1.31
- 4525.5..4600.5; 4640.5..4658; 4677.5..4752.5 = 0.18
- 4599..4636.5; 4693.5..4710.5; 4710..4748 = 0.60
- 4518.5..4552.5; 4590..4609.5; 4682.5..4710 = -0.56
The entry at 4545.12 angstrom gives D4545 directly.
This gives 12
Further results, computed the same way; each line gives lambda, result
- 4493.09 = 11.3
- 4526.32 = 10.4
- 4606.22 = 13.2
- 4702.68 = 12.5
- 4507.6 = 11.3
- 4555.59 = 13.3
